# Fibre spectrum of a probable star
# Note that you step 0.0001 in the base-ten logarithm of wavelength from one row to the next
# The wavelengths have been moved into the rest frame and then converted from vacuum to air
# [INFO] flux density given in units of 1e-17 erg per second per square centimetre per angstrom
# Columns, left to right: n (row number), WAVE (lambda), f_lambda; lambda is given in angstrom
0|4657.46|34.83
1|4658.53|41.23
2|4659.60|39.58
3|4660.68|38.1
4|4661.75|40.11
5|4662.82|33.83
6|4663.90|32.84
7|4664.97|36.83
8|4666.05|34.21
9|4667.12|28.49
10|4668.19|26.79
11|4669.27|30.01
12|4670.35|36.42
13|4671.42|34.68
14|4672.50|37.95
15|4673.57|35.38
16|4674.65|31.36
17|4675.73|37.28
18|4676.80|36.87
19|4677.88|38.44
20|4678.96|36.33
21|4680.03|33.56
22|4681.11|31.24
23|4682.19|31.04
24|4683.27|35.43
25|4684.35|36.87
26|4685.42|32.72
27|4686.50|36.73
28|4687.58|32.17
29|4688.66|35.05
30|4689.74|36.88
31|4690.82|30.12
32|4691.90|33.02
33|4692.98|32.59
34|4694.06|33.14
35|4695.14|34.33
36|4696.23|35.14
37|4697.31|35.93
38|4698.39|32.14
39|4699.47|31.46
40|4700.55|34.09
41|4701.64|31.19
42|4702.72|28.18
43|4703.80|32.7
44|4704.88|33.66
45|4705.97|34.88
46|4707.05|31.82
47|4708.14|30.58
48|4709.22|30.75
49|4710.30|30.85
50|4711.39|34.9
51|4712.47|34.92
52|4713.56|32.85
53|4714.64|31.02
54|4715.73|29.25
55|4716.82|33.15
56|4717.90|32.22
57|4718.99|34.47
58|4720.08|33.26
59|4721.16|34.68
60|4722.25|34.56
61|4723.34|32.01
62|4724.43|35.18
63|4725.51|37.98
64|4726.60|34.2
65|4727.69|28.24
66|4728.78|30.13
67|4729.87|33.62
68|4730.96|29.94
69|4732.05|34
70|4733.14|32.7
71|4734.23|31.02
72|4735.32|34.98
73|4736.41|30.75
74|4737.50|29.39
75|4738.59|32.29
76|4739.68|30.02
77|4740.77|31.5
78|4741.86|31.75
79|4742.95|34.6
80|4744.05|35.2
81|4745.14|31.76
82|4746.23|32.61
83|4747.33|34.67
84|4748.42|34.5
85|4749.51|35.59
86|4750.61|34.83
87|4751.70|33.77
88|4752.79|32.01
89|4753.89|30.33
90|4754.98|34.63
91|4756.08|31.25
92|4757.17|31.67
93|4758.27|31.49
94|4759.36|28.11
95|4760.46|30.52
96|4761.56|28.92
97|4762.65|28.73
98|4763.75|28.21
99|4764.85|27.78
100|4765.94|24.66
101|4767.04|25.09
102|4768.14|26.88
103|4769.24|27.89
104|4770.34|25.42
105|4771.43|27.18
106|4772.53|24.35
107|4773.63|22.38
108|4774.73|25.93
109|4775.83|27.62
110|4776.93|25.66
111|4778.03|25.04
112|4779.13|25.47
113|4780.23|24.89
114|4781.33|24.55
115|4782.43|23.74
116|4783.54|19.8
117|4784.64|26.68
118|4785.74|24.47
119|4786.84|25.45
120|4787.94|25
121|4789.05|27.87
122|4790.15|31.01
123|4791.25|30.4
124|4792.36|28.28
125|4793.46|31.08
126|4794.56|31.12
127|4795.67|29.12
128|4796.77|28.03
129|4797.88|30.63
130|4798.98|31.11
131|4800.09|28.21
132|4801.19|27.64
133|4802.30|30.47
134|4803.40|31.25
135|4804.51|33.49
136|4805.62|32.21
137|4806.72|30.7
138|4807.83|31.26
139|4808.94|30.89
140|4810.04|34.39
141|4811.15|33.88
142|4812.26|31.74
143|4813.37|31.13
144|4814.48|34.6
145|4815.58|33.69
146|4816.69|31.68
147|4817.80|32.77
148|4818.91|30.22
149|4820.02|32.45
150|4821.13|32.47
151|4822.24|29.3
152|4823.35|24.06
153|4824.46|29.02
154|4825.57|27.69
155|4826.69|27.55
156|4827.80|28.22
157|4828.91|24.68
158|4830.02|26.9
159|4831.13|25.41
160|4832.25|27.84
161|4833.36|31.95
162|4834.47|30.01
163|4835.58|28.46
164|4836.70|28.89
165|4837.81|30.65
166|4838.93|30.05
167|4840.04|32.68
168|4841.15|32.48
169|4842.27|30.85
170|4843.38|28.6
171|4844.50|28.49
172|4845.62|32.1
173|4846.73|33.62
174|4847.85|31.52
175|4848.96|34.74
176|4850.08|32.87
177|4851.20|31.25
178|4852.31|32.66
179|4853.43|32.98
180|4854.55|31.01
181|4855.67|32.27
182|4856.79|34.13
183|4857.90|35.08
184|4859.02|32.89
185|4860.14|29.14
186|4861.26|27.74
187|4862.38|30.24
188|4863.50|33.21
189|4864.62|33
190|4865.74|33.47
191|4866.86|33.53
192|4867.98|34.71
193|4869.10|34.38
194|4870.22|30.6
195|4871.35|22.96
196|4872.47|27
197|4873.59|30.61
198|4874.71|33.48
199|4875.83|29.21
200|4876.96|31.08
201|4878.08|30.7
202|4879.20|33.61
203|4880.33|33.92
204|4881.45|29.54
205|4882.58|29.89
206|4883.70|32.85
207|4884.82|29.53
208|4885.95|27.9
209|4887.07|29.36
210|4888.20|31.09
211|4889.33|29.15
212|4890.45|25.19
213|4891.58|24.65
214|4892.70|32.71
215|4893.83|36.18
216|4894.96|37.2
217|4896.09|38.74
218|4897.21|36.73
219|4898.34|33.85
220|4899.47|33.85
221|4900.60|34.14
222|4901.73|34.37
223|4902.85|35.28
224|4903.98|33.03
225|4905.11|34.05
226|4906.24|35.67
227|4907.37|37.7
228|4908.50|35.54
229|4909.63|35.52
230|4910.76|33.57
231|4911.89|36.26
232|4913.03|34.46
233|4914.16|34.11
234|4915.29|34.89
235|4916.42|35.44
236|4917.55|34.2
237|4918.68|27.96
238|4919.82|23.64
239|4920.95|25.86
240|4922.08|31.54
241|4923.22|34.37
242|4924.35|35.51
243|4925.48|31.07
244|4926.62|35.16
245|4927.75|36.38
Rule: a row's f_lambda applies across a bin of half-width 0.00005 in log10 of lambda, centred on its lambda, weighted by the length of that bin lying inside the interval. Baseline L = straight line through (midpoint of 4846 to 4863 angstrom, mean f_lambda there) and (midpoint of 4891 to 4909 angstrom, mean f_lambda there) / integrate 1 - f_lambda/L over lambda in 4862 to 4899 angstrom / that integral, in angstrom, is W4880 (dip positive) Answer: 2.22 angstrom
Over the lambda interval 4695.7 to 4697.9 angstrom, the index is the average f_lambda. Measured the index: 35.5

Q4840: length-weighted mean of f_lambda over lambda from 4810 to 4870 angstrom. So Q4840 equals 31.1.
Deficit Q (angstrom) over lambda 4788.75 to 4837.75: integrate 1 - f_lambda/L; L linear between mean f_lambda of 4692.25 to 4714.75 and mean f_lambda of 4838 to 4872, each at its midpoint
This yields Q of 2.9 angstrom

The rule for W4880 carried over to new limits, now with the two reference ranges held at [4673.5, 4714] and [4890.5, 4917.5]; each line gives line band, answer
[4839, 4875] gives 2.8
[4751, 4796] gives 8.3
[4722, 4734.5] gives 0.3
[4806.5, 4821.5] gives 0.8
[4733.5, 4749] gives 0.6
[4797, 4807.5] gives 1.1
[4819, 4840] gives 3.3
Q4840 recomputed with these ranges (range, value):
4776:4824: 29.2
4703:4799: 30.3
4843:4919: 32.4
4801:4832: 30.3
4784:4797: 28.2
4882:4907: 32.6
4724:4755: 32.8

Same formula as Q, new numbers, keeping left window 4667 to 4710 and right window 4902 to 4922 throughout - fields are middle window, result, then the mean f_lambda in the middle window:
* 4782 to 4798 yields 2.8 angstrom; 27.4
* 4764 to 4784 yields 4.9 angstrom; 25.3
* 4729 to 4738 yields 0.4 angstrom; 32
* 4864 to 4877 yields 0.9 angstrom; 31.2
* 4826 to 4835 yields 1.5 angstrom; 27.8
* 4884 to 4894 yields 1.2 angstrom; 29.4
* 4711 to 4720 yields 0.2 angstrom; 32.8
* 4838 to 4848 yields 0.7 angstrom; 31.1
